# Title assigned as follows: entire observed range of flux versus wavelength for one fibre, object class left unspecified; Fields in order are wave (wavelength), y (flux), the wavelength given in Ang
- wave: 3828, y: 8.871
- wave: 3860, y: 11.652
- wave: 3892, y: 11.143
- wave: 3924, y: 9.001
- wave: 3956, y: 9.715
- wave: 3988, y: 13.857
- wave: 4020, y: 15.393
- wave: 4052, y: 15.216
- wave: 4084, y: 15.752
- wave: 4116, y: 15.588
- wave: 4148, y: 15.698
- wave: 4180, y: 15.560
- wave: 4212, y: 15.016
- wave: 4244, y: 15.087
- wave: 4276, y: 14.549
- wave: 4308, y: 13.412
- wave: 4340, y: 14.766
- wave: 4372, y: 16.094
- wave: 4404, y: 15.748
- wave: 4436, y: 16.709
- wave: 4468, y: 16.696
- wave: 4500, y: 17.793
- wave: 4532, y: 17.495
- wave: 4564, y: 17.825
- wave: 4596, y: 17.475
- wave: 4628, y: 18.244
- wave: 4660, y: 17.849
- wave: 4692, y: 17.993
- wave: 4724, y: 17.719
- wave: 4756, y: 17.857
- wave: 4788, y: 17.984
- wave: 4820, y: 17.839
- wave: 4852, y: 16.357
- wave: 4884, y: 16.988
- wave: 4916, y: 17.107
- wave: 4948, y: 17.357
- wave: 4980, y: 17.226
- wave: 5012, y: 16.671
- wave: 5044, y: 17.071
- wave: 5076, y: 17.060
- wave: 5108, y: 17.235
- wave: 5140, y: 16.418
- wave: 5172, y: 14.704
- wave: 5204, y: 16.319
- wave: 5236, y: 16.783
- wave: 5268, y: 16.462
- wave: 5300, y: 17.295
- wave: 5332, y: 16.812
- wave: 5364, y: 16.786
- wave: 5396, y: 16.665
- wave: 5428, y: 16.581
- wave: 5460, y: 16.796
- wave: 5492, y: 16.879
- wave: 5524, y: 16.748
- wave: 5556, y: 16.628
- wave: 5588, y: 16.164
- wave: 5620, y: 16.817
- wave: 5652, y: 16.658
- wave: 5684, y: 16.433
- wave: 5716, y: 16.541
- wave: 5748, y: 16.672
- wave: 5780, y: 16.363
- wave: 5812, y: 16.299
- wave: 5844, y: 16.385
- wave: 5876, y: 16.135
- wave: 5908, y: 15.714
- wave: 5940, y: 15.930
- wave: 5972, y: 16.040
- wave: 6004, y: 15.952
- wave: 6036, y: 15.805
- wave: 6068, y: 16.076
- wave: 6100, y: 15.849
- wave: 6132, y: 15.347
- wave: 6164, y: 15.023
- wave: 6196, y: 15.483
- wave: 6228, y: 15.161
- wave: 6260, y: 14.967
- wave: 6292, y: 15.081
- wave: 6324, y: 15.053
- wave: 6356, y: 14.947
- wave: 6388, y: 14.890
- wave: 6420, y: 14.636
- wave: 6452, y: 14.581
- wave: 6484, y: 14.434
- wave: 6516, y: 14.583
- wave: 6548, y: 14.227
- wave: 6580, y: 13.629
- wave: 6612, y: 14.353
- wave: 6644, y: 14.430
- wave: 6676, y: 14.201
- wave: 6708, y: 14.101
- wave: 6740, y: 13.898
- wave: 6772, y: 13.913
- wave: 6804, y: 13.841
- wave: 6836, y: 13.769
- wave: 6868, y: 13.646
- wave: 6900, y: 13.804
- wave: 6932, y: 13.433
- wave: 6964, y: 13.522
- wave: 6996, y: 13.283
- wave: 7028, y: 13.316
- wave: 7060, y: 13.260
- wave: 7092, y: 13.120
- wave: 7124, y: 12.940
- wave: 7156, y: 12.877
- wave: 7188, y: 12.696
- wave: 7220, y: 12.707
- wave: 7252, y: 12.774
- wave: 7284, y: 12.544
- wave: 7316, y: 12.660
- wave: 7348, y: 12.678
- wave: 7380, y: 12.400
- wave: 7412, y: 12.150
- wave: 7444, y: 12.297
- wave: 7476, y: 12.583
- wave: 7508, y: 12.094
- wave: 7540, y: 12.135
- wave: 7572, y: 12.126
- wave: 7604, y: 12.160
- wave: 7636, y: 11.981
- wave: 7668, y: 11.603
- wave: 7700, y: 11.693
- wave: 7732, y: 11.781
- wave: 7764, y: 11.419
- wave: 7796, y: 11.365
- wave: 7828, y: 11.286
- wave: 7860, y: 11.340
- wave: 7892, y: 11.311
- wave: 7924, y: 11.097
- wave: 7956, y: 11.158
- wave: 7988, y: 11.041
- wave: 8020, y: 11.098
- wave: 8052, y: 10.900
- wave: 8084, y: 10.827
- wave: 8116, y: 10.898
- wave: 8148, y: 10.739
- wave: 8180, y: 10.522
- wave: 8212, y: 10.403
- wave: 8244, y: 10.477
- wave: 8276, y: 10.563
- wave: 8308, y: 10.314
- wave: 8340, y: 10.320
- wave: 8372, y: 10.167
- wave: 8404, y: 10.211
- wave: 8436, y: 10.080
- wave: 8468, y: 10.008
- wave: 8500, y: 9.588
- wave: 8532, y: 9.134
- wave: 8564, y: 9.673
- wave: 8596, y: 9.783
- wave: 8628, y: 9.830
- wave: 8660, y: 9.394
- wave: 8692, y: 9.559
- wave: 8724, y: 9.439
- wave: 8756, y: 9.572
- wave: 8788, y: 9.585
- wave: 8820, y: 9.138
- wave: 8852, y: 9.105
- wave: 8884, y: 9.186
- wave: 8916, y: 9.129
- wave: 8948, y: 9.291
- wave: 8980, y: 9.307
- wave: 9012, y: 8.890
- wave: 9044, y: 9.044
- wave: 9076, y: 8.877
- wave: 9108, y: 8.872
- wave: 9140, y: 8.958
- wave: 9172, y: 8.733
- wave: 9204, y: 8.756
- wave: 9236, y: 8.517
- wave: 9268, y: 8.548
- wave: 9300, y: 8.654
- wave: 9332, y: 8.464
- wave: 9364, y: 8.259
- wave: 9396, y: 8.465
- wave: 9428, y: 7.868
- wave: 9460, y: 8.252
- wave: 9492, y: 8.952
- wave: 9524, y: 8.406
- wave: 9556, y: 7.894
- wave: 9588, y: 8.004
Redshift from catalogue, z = 0.00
